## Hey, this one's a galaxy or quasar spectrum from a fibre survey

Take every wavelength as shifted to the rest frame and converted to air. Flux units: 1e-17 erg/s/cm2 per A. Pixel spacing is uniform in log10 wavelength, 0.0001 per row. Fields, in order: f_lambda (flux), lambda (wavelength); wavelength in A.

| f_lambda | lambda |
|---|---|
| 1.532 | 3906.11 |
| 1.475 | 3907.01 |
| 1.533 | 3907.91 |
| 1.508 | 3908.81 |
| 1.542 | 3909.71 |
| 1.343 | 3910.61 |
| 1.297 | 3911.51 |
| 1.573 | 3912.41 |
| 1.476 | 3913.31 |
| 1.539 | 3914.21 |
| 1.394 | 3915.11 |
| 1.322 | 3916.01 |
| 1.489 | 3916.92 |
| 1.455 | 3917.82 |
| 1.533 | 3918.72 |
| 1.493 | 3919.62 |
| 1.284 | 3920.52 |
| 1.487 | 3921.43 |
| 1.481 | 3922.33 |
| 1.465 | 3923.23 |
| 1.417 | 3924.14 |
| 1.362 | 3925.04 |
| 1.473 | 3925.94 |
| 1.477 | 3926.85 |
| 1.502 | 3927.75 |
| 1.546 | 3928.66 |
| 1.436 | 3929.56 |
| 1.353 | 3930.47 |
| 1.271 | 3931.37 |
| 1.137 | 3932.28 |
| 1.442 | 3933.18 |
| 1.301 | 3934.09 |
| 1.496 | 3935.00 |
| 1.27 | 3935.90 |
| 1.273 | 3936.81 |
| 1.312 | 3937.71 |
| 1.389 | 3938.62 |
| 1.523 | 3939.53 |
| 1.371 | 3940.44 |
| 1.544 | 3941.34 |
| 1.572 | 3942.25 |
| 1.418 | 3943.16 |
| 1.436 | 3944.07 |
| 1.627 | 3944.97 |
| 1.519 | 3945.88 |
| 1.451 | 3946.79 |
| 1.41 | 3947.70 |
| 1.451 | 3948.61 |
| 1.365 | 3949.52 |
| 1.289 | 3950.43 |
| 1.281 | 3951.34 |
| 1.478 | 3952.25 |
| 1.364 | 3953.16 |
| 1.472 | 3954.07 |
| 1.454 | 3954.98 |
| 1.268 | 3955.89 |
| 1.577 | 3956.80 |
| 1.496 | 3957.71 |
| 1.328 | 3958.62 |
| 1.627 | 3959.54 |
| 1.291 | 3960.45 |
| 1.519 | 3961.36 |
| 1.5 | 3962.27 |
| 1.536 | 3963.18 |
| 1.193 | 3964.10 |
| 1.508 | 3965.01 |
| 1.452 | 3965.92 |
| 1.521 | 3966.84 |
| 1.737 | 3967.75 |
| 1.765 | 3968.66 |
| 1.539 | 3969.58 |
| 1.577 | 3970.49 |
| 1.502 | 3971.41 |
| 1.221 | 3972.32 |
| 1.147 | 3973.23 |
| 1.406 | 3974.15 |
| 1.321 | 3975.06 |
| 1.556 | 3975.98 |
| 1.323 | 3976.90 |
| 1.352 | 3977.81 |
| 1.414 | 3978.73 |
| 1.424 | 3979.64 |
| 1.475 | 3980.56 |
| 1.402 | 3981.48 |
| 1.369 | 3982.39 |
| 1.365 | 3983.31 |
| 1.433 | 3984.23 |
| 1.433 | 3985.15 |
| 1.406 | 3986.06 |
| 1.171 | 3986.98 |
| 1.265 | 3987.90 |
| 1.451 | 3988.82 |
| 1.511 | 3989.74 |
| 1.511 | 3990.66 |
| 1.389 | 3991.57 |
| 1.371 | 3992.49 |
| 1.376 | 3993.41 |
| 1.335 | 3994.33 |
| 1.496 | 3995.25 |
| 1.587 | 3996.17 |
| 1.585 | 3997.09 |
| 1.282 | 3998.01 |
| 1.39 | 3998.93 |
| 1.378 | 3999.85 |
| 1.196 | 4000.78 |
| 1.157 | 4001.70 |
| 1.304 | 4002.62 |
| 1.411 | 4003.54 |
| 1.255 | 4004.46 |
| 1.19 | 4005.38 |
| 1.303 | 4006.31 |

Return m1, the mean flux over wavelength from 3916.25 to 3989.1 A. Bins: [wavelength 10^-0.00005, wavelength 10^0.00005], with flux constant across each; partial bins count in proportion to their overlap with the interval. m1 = 1.42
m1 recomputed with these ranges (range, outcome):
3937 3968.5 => 1.45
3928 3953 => 1.41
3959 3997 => 1.43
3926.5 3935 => 1.39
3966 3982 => 1.45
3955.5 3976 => 1.46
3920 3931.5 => 1.43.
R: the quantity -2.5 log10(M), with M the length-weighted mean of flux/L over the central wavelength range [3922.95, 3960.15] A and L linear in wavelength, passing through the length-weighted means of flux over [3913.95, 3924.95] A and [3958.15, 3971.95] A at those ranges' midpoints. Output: 0.04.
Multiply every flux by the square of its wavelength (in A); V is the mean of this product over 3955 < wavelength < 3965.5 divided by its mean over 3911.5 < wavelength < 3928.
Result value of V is 1.01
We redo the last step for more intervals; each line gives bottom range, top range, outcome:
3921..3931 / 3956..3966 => 1.02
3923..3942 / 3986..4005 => 1.01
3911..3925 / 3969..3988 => 0.99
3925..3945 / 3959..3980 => 1.05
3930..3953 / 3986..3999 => 1.03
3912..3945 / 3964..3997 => 1.03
